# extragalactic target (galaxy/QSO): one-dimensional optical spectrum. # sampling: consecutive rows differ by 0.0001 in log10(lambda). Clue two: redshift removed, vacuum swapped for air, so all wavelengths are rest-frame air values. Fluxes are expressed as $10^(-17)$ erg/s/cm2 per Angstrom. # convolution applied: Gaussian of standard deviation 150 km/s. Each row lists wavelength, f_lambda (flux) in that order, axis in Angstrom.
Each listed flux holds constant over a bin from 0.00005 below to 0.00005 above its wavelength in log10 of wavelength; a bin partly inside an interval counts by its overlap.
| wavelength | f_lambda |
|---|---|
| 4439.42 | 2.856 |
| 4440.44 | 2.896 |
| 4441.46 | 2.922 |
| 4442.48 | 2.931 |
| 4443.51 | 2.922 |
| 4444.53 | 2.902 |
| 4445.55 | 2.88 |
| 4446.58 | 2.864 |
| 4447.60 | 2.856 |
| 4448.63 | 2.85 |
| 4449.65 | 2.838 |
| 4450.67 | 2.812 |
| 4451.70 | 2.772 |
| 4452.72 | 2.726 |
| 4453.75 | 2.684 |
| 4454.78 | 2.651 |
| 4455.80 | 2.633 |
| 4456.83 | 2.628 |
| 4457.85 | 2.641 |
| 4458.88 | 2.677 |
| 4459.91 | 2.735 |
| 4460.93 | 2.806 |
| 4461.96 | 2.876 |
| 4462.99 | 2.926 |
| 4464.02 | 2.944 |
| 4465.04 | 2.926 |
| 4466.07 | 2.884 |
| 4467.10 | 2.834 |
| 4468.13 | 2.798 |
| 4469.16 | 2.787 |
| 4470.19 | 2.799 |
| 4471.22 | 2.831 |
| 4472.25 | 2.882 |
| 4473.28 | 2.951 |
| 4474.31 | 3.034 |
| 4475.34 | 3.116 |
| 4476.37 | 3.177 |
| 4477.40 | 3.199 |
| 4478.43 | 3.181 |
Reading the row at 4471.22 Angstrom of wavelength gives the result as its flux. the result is 2.831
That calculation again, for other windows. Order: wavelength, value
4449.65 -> 2.838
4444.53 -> 2.902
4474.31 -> 3.034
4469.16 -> 2.787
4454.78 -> 2.651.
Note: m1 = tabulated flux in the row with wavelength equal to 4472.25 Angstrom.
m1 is 2.882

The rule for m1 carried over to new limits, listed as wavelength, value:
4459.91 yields 2.735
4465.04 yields 2.926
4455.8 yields 2.633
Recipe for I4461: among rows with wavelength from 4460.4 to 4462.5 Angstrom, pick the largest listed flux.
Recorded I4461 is 2.876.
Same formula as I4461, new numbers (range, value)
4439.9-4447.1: 2.931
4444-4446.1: 2.902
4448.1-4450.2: 2.85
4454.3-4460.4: 2.735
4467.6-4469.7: 2.798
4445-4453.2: 2.88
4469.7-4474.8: 3.034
